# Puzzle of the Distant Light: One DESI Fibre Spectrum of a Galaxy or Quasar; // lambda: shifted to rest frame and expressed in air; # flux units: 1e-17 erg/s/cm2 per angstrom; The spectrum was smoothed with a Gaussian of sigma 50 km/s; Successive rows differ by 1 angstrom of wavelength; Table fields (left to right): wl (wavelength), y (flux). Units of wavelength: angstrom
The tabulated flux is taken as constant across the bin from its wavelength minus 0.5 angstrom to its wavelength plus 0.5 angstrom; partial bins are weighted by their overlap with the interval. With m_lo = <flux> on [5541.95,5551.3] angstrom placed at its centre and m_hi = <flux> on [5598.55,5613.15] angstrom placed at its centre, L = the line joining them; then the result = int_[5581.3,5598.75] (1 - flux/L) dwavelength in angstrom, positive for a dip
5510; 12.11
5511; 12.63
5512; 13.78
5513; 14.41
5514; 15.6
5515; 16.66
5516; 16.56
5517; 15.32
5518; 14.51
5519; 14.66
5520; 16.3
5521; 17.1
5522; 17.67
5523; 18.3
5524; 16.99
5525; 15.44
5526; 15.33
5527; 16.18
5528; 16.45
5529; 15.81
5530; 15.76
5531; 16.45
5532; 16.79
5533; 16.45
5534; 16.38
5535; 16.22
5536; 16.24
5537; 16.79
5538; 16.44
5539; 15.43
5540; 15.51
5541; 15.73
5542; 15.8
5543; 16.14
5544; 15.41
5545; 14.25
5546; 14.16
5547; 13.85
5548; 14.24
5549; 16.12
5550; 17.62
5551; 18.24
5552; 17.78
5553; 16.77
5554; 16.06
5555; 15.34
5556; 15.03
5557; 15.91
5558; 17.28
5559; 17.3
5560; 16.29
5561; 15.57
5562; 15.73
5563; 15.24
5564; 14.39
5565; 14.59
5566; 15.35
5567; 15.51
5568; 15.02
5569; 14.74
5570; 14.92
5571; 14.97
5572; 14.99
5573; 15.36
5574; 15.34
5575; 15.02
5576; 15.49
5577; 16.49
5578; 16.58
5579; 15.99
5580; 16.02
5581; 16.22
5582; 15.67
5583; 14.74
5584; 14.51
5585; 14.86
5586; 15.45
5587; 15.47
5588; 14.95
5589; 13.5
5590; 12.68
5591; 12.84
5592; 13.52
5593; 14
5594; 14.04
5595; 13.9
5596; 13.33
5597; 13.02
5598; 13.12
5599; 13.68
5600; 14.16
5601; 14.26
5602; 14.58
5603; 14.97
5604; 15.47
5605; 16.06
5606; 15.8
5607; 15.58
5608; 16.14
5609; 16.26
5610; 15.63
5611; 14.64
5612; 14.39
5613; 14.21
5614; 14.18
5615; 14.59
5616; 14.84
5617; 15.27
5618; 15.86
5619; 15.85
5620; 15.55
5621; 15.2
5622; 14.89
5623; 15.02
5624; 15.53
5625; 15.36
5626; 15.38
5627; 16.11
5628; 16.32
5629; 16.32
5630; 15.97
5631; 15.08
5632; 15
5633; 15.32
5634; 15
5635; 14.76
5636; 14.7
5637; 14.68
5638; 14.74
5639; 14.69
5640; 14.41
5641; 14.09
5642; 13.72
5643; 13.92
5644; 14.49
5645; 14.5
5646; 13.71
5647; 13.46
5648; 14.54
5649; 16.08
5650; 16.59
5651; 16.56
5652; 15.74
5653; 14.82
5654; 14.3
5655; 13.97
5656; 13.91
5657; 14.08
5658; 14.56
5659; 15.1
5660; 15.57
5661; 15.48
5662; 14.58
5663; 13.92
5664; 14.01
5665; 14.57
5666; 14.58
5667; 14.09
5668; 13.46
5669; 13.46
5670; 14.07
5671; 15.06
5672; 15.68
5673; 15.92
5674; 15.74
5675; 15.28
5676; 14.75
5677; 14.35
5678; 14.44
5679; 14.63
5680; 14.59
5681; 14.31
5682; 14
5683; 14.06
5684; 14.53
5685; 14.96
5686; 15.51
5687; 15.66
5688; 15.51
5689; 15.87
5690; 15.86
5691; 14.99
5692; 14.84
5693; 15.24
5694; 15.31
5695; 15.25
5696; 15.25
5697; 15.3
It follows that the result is 1.2 angstrom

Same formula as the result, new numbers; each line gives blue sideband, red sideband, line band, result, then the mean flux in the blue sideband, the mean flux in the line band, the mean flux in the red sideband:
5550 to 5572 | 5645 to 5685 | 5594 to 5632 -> 0.6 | 15.8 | 15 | 14.7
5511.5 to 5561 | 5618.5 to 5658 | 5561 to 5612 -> 2.0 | 16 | 14.9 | 15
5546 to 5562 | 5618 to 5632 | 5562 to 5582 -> 0.8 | 16.1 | 15.4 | 15.6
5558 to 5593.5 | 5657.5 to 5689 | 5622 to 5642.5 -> -0.3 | 15.2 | 15.1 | 14.7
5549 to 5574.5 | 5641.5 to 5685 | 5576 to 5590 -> 0.2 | 15.8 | 15.3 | 14.6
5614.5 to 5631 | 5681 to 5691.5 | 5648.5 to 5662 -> 0.1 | 15.5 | 15.1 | 15.1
